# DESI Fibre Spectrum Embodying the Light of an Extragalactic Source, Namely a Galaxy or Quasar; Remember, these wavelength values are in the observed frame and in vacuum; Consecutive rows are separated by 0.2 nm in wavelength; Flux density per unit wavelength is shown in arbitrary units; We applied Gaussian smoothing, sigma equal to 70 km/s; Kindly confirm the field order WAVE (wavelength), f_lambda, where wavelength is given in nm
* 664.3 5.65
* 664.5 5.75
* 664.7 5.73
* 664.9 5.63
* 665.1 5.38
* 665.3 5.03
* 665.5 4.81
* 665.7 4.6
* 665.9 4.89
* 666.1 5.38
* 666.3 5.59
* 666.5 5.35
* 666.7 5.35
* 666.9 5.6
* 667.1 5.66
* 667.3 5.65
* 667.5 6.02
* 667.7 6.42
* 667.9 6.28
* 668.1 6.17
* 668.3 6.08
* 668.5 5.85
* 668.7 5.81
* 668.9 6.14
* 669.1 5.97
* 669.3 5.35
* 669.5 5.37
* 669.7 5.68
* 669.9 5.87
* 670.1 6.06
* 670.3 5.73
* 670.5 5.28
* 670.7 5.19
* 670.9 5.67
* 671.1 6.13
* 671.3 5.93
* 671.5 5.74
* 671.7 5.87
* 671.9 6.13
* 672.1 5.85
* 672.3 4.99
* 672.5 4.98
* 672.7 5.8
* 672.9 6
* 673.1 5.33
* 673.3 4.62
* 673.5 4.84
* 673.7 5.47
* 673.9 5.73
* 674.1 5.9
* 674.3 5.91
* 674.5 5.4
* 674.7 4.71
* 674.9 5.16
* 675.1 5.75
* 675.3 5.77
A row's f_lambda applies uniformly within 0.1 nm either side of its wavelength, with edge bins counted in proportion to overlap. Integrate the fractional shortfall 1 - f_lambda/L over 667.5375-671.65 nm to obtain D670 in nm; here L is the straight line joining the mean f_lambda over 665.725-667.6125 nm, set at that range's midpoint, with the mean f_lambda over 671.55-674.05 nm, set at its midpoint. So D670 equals -0.274 nm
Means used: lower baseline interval 5.47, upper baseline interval 5.48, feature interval 5.84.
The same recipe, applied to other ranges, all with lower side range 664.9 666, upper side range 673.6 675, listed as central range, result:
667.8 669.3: -0.24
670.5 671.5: -0.07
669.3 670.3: -0.09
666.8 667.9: -0.17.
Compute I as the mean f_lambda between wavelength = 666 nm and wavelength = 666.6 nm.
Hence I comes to 5.44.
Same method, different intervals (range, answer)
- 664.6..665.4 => 5.44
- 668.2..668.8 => 5.91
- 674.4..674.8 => 5.06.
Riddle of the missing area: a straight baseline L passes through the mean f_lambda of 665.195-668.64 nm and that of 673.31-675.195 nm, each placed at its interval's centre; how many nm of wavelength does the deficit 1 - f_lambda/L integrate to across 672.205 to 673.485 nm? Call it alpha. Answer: 0.04 nm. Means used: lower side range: 5.57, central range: 5.26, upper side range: 5.39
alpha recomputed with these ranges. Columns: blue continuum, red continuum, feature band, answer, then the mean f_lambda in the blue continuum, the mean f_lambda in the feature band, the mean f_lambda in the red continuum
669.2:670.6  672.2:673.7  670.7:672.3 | -0.11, 5.62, 5.8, 5.24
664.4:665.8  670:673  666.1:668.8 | -0.19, 5.28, 5.82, 5.69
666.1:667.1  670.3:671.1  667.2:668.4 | -0.13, 5.48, 6.1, 5.52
